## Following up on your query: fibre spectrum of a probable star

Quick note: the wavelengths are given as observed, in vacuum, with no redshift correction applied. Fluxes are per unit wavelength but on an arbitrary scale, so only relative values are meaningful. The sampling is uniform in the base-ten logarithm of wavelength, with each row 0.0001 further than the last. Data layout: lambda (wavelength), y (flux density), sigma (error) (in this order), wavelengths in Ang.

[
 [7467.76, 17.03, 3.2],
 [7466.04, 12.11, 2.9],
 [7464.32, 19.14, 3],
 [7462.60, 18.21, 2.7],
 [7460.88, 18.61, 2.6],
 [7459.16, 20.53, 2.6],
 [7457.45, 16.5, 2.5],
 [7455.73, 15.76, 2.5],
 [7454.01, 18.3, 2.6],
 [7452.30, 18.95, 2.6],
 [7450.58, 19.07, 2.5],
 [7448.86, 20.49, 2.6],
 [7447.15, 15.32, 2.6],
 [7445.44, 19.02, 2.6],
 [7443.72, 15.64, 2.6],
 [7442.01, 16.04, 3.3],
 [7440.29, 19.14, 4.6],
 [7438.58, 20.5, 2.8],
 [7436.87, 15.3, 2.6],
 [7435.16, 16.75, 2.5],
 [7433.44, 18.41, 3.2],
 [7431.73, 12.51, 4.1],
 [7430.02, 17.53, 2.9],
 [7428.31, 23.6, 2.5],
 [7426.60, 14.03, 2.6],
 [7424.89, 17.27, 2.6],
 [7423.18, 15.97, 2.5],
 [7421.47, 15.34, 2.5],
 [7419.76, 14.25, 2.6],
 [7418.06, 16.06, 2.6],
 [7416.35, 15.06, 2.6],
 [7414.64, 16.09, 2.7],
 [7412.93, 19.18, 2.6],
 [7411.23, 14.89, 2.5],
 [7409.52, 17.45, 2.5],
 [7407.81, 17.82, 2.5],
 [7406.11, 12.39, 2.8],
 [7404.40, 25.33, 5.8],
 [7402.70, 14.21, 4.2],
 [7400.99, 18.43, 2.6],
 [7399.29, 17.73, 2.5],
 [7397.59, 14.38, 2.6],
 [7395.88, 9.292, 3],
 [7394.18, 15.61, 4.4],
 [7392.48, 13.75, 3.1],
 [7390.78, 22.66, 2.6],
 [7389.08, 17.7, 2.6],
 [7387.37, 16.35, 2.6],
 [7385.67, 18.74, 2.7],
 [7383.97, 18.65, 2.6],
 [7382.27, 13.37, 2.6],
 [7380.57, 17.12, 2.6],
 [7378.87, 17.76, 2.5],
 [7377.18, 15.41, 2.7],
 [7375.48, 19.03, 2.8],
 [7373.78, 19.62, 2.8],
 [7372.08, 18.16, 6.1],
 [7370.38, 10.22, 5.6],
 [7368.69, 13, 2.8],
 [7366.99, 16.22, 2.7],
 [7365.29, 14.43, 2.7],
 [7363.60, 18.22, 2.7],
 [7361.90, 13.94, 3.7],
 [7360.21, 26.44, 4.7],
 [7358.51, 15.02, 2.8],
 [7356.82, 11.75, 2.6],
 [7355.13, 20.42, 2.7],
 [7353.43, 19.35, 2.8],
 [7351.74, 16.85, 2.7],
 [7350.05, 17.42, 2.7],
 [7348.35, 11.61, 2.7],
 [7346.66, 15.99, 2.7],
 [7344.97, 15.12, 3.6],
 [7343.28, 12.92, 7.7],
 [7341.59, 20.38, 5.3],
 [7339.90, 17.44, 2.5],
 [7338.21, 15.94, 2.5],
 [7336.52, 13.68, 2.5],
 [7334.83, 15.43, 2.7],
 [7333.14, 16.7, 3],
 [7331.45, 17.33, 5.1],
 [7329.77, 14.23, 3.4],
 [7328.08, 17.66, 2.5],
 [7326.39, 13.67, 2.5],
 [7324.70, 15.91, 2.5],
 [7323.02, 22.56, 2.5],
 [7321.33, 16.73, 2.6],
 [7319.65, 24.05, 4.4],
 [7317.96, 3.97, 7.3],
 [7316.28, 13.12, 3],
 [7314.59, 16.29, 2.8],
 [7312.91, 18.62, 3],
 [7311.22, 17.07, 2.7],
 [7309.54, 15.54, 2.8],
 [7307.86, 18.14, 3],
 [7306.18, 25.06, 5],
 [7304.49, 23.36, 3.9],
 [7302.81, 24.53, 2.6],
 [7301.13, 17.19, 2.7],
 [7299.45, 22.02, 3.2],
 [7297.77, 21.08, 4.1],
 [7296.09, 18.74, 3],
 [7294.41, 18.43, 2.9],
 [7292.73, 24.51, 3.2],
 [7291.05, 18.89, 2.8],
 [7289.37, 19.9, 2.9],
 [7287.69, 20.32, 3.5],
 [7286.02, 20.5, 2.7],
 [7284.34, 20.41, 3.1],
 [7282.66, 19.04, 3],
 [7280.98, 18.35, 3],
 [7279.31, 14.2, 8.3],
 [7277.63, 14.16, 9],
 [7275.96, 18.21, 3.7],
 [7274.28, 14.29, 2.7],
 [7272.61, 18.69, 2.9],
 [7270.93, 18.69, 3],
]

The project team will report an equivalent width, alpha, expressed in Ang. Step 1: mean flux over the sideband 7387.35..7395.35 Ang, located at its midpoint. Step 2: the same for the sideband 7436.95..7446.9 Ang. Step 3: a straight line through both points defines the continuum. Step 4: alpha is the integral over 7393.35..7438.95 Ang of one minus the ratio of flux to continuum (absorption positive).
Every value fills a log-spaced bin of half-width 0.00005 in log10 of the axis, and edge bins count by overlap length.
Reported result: 2.31 Ang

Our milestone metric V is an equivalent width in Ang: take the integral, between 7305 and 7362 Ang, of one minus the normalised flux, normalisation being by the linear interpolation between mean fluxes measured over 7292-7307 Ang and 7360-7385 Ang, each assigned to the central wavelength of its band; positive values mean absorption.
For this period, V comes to 7.33 Ang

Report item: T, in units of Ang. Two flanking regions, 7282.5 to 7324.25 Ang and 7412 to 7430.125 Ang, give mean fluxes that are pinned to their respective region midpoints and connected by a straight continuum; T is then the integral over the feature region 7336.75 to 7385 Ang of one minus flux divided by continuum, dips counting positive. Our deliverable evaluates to 4.0 Ang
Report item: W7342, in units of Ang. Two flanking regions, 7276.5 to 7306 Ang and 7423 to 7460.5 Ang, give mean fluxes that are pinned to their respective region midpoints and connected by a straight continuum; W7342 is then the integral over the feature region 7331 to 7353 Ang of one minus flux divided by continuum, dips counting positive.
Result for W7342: 3.6 Ang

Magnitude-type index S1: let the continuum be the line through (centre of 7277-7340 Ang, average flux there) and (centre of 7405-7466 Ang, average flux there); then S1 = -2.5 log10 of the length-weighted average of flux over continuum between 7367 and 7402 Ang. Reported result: 0.07 mag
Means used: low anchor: 18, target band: 16.3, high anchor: 17.1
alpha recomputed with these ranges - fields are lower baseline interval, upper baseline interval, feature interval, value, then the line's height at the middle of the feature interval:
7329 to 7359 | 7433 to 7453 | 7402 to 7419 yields 0.4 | 17.2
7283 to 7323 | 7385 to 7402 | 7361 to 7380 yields 1.2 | 17.1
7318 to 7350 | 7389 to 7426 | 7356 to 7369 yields 0.0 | 16.3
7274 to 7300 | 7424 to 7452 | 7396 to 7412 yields 1.1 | 17.9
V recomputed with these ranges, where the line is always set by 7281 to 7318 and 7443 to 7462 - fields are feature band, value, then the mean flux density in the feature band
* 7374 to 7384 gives 0.9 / 16.9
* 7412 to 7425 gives 1.6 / 16.1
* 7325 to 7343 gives 2.7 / 16.1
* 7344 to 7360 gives 2.1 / 16.3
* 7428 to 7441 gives 0.3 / 17.7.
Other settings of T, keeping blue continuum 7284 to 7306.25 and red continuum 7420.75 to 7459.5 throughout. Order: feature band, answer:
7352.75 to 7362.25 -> 0.7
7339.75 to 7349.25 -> 2.1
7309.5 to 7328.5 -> 3.8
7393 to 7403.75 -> 1.9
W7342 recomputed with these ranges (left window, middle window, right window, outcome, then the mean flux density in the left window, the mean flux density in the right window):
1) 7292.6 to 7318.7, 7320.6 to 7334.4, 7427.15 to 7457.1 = 1.2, 18.5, 17.7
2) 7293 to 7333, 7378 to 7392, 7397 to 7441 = -0.3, 18.1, 16.9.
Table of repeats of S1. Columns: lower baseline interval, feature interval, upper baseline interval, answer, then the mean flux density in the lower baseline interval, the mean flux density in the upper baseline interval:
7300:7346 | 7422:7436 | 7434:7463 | 0.05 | 17.2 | 17.9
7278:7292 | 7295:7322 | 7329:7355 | -0.04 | 18.8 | 16.2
